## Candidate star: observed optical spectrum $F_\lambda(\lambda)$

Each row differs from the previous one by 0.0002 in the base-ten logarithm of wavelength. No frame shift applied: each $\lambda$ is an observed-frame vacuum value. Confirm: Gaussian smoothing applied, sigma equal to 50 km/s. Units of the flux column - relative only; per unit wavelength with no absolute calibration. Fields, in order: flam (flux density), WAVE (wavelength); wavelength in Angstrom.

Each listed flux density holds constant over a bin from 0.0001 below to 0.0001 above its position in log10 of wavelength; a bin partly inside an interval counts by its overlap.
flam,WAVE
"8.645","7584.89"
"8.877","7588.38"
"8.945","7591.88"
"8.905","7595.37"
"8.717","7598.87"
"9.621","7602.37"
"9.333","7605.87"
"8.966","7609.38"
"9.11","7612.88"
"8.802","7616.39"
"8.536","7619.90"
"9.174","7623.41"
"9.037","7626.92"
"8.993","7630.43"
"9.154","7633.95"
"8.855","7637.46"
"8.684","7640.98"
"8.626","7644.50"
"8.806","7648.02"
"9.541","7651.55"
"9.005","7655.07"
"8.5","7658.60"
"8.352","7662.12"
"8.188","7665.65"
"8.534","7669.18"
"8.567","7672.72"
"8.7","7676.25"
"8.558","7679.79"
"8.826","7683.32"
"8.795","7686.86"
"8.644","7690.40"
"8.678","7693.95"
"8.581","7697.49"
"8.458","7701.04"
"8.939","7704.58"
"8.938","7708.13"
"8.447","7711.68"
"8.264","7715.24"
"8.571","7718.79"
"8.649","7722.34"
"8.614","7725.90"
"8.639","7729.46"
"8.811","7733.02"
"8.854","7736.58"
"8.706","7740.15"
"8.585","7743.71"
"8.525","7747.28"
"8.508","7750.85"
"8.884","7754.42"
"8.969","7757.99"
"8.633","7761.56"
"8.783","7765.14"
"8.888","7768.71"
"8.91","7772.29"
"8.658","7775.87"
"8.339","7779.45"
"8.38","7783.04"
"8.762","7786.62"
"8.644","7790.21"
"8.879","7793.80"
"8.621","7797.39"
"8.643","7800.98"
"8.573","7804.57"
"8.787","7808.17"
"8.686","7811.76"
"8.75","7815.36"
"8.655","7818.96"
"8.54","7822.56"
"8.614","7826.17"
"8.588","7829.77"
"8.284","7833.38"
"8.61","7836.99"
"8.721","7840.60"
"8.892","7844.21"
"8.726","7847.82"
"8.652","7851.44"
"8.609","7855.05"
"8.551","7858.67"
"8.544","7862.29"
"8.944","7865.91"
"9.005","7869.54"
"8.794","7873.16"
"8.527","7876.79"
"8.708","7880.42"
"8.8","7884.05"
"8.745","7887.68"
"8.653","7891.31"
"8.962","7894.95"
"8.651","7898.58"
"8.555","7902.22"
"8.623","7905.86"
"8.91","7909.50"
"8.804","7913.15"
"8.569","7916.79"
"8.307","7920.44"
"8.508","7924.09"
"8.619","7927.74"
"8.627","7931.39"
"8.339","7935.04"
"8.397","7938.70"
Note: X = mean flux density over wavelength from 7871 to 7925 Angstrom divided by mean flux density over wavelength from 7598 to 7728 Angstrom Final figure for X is 0.99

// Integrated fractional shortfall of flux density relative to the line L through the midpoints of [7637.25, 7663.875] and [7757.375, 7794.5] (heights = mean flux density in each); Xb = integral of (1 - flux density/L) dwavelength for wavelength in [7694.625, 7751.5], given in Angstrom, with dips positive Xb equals 0.7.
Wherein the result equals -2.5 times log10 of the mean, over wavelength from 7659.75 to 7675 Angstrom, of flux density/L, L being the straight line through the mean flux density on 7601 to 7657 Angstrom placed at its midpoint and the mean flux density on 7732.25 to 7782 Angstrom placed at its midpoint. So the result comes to 0.06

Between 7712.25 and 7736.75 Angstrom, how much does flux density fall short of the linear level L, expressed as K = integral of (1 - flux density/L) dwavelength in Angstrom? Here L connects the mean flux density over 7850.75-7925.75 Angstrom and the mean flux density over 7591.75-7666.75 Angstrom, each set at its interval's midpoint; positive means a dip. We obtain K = 0.6 Angstrom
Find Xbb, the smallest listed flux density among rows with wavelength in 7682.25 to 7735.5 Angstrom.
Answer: 8.264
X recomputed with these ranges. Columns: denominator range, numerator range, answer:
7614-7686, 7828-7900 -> 0.99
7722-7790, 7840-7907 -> 1.00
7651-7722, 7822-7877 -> 1.00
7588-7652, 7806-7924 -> 0.97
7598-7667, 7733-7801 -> 0.98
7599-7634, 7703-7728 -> 0.95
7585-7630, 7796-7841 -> 0.96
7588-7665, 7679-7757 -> 0.97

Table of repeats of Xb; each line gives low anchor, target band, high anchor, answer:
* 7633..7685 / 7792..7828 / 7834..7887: 0.2 Angstrom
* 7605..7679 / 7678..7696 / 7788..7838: 0.2 Angstrom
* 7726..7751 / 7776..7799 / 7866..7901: 0.2 Angstrom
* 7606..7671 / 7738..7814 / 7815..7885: 0.4 Angstrom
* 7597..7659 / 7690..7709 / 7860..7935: 0.4 Angstrom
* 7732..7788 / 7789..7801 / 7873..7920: 0.0 Angstrom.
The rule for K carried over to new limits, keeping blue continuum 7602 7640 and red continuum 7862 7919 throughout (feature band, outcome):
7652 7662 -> 0.2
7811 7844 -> 0.7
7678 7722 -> 1.5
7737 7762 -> 0.5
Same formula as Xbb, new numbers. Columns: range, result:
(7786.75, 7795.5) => 8.644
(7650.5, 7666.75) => 8.188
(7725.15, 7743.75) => 8.585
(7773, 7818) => 8.339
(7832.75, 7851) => 8.284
